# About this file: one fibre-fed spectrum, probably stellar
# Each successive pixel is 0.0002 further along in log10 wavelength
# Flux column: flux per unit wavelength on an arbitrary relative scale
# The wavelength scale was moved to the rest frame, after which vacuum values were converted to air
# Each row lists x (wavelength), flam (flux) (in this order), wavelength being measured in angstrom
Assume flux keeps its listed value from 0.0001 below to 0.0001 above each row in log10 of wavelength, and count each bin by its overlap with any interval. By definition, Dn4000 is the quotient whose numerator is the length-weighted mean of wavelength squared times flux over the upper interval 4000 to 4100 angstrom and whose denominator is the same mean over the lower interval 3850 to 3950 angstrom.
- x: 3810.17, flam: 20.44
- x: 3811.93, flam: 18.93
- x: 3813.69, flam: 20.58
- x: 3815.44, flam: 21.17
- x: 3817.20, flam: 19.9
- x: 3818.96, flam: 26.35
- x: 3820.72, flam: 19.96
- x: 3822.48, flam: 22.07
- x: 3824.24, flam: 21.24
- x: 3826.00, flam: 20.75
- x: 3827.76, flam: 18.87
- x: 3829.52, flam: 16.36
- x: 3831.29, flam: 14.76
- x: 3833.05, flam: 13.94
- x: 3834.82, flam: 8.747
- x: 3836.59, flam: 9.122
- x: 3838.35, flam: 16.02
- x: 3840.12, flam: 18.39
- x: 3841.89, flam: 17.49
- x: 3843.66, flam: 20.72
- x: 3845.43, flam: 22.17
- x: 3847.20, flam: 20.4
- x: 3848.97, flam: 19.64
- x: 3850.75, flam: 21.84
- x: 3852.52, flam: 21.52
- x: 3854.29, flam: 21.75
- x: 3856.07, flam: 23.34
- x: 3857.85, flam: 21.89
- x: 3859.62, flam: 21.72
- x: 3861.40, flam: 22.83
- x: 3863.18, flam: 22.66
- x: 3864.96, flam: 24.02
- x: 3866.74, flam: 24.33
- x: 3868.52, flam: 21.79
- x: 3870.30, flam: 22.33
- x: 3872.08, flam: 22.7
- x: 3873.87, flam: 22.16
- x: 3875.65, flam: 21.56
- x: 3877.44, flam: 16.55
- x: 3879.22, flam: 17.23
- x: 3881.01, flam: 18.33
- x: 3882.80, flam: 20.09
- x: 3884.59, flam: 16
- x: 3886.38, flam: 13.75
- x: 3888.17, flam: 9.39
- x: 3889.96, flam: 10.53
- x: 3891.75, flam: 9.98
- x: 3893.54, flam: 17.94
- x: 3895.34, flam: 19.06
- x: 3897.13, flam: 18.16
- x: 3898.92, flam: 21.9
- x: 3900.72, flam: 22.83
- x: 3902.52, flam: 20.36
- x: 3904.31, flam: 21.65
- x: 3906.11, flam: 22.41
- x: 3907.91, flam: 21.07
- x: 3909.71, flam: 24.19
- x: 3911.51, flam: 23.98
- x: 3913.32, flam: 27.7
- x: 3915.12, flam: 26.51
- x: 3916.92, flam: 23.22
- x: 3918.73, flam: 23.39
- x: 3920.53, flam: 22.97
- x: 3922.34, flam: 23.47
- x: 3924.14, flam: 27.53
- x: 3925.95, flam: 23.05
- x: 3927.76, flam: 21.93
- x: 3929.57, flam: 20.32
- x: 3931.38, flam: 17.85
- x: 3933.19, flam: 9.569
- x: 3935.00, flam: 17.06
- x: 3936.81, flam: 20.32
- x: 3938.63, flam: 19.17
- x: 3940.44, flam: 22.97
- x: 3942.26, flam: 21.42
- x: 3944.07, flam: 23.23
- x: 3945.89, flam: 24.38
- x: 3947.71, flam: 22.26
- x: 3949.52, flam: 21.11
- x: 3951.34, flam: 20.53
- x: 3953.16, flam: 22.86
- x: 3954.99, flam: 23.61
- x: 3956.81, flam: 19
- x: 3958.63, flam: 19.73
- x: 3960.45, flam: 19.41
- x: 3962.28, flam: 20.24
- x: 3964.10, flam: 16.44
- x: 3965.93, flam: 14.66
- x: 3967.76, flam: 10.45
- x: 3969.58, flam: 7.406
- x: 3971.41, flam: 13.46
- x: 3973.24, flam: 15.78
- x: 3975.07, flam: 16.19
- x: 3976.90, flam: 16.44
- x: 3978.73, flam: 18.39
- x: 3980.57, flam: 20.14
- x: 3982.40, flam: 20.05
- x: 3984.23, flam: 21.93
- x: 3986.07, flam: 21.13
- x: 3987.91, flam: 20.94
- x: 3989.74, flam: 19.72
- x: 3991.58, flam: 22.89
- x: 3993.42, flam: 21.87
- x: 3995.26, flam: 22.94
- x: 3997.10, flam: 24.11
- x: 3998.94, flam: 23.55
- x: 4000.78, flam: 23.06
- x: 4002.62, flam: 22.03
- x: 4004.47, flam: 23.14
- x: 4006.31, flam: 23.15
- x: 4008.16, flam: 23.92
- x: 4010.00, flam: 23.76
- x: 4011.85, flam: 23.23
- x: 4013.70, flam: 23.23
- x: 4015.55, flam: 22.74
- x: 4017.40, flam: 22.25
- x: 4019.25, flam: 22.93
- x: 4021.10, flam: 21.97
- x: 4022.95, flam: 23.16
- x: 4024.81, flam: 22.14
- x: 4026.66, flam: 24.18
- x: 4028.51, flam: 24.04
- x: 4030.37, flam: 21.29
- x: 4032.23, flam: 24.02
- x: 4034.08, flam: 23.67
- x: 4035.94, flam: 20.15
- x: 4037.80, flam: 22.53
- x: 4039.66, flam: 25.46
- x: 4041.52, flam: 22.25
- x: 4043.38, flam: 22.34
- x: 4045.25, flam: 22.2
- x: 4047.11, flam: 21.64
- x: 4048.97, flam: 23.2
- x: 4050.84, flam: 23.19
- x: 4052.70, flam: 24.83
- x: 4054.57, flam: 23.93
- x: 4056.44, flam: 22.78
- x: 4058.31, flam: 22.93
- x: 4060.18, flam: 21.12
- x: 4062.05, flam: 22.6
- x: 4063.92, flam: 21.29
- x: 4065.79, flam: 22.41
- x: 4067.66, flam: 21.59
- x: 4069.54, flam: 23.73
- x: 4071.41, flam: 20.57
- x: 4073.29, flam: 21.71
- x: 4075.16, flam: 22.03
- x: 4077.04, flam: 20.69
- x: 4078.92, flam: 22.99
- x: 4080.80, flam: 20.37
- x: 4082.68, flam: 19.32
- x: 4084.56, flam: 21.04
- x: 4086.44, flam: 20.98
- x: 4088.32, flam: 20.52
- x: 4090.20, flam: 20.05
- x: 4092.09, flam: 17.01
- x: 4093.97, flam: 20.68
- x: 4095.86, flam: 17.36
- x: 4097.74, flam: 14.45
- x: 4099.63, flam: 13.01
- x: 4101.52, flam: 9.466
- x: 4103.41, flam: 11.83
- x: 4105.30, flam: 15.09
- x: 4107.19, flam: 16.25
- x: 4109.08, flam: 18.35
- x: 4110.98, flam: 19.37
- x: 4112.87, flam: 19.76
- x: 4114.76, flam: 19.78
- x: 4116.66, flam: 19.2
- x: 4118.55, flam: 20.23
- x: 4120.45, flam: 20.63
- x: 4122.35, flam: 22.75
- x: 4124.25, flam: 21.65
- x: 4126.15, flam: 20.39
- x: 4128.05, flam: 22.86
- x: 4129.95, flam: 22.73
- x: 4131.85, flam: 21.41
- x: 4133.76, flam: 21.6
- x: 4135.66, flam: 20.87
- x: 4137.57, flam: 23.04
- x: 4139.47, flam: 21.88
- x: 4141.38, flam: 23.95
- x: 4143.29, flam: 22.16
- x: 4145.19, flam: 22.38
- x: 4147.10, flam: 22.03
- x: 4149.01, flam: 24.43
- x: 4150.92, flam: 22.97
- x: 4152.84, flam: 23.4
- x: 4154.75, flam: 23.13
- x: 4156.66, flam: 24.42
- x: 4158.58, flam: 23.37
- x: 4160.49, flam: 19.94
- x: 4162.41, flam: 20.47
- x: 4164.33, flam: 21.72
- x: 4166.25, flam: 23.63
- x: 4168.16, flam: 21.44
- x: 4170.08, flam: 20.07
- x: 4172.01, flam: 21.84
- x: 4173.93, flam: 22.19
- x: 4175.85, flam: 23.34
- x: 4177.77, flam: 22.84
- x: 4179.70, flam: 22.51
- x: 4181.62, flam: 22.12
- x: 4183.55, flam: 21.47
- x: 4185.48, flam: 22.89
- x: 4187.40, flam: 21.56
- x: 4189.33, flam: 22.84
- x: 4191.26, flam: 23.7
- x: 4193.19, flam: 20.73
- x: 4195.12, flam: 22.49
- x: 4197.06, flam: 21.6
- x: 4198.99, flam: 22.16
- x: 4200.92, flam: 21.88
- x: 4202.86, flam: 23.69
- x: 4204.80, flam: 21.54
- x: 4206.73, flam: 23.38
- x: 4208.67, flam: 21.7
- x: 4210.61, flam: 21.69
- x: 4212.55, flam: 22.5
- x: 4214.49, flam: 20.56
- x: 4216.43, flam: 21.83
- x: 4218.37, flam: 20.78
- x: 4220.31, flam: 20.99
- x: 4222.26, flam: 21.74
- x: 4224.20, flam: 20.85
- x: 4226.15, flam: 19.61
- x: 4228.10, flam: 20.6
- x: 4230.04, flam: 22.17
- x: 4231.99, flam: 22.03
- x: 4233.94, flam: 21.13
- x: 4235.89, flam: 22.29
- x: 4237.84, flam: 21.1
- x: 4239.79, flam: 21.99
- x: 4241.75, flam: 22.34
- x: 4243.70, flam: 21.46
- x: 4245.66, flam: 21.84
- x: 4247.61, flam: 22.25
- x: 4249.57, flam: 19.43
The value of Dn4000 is 1.14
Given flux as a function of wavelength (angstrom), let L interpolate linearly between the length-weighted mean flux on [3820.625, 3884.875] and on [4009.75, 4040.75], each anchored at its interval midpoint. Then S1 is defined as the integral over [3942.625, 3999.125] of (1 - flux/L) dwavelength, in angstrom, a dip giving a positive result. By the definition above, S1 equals 6.3 angstrom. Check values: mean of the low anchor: 19.6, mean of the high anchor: 23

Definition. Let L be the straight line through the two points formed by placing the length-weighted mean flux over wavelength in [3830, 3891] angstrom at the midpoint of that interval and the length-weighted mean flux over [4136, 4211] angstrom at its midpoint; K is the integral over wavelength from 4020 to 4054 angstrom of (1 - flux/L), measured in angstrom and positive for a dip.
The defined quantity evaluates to -3.5 angstrom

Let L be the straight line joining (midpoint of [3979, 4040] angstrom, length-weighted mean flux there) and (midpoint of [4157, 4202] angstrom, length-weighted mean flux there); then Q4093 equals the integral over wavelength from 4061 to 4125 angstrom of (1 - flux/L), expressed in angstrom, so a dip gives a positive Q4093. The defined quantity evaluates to 8.4 angstrom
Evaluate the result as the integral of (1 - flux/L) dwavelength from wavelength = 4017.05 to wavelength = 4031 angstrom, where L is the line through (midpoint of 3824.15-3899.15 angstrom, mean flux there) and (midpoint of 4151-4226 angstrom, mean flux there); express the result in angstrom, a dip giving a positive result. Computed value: -1.7 angstrom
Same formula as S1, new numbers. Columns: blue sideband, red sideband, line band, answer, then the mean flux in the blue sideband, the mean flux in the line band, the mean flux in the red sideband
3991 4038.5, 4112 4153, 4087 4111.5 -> 6.3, 22.9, 16.4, 21.8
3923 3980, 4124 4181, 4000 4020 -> -3.1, 18.9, 23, 22.3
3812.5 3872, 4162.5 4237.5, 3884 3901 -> 3.8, 20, 15.7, 21.9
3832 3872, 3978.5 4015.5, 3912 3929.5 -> -2.7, 19.9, 24.2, 22.2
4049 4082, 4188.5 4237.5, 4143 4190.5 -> -1.0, 22.3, 22.4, 21.8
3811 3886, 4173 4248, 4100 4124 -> 4.0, 19.8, 17.7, 21.9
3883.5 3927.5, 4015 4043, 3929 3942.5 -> 1.7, 20.5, 18.4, 22.8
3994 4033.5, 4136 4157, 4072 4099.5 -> 3.9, 23.1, 19.7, 23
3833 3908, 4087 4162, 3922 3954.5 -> -2.8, 19.1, 21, 20.1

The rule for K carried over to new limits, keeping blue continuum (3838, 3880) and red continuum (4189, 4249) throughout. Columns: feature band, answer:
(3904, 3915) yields -1.3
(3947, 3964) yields 0.4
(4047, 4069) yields -1.2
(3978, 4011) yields -1.1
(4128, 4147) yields -0.6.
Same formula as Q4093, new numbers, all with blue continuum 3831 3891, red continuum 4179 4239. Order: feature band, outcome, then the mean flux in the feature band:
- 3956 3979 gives 4.5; 15.9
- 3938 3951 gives -1.7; 22.1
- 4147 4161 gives -1.2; 23.1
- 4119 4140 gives -0.6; 21.8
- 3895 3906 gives -1.0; 20.9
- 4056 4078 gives -1.4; 21.9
